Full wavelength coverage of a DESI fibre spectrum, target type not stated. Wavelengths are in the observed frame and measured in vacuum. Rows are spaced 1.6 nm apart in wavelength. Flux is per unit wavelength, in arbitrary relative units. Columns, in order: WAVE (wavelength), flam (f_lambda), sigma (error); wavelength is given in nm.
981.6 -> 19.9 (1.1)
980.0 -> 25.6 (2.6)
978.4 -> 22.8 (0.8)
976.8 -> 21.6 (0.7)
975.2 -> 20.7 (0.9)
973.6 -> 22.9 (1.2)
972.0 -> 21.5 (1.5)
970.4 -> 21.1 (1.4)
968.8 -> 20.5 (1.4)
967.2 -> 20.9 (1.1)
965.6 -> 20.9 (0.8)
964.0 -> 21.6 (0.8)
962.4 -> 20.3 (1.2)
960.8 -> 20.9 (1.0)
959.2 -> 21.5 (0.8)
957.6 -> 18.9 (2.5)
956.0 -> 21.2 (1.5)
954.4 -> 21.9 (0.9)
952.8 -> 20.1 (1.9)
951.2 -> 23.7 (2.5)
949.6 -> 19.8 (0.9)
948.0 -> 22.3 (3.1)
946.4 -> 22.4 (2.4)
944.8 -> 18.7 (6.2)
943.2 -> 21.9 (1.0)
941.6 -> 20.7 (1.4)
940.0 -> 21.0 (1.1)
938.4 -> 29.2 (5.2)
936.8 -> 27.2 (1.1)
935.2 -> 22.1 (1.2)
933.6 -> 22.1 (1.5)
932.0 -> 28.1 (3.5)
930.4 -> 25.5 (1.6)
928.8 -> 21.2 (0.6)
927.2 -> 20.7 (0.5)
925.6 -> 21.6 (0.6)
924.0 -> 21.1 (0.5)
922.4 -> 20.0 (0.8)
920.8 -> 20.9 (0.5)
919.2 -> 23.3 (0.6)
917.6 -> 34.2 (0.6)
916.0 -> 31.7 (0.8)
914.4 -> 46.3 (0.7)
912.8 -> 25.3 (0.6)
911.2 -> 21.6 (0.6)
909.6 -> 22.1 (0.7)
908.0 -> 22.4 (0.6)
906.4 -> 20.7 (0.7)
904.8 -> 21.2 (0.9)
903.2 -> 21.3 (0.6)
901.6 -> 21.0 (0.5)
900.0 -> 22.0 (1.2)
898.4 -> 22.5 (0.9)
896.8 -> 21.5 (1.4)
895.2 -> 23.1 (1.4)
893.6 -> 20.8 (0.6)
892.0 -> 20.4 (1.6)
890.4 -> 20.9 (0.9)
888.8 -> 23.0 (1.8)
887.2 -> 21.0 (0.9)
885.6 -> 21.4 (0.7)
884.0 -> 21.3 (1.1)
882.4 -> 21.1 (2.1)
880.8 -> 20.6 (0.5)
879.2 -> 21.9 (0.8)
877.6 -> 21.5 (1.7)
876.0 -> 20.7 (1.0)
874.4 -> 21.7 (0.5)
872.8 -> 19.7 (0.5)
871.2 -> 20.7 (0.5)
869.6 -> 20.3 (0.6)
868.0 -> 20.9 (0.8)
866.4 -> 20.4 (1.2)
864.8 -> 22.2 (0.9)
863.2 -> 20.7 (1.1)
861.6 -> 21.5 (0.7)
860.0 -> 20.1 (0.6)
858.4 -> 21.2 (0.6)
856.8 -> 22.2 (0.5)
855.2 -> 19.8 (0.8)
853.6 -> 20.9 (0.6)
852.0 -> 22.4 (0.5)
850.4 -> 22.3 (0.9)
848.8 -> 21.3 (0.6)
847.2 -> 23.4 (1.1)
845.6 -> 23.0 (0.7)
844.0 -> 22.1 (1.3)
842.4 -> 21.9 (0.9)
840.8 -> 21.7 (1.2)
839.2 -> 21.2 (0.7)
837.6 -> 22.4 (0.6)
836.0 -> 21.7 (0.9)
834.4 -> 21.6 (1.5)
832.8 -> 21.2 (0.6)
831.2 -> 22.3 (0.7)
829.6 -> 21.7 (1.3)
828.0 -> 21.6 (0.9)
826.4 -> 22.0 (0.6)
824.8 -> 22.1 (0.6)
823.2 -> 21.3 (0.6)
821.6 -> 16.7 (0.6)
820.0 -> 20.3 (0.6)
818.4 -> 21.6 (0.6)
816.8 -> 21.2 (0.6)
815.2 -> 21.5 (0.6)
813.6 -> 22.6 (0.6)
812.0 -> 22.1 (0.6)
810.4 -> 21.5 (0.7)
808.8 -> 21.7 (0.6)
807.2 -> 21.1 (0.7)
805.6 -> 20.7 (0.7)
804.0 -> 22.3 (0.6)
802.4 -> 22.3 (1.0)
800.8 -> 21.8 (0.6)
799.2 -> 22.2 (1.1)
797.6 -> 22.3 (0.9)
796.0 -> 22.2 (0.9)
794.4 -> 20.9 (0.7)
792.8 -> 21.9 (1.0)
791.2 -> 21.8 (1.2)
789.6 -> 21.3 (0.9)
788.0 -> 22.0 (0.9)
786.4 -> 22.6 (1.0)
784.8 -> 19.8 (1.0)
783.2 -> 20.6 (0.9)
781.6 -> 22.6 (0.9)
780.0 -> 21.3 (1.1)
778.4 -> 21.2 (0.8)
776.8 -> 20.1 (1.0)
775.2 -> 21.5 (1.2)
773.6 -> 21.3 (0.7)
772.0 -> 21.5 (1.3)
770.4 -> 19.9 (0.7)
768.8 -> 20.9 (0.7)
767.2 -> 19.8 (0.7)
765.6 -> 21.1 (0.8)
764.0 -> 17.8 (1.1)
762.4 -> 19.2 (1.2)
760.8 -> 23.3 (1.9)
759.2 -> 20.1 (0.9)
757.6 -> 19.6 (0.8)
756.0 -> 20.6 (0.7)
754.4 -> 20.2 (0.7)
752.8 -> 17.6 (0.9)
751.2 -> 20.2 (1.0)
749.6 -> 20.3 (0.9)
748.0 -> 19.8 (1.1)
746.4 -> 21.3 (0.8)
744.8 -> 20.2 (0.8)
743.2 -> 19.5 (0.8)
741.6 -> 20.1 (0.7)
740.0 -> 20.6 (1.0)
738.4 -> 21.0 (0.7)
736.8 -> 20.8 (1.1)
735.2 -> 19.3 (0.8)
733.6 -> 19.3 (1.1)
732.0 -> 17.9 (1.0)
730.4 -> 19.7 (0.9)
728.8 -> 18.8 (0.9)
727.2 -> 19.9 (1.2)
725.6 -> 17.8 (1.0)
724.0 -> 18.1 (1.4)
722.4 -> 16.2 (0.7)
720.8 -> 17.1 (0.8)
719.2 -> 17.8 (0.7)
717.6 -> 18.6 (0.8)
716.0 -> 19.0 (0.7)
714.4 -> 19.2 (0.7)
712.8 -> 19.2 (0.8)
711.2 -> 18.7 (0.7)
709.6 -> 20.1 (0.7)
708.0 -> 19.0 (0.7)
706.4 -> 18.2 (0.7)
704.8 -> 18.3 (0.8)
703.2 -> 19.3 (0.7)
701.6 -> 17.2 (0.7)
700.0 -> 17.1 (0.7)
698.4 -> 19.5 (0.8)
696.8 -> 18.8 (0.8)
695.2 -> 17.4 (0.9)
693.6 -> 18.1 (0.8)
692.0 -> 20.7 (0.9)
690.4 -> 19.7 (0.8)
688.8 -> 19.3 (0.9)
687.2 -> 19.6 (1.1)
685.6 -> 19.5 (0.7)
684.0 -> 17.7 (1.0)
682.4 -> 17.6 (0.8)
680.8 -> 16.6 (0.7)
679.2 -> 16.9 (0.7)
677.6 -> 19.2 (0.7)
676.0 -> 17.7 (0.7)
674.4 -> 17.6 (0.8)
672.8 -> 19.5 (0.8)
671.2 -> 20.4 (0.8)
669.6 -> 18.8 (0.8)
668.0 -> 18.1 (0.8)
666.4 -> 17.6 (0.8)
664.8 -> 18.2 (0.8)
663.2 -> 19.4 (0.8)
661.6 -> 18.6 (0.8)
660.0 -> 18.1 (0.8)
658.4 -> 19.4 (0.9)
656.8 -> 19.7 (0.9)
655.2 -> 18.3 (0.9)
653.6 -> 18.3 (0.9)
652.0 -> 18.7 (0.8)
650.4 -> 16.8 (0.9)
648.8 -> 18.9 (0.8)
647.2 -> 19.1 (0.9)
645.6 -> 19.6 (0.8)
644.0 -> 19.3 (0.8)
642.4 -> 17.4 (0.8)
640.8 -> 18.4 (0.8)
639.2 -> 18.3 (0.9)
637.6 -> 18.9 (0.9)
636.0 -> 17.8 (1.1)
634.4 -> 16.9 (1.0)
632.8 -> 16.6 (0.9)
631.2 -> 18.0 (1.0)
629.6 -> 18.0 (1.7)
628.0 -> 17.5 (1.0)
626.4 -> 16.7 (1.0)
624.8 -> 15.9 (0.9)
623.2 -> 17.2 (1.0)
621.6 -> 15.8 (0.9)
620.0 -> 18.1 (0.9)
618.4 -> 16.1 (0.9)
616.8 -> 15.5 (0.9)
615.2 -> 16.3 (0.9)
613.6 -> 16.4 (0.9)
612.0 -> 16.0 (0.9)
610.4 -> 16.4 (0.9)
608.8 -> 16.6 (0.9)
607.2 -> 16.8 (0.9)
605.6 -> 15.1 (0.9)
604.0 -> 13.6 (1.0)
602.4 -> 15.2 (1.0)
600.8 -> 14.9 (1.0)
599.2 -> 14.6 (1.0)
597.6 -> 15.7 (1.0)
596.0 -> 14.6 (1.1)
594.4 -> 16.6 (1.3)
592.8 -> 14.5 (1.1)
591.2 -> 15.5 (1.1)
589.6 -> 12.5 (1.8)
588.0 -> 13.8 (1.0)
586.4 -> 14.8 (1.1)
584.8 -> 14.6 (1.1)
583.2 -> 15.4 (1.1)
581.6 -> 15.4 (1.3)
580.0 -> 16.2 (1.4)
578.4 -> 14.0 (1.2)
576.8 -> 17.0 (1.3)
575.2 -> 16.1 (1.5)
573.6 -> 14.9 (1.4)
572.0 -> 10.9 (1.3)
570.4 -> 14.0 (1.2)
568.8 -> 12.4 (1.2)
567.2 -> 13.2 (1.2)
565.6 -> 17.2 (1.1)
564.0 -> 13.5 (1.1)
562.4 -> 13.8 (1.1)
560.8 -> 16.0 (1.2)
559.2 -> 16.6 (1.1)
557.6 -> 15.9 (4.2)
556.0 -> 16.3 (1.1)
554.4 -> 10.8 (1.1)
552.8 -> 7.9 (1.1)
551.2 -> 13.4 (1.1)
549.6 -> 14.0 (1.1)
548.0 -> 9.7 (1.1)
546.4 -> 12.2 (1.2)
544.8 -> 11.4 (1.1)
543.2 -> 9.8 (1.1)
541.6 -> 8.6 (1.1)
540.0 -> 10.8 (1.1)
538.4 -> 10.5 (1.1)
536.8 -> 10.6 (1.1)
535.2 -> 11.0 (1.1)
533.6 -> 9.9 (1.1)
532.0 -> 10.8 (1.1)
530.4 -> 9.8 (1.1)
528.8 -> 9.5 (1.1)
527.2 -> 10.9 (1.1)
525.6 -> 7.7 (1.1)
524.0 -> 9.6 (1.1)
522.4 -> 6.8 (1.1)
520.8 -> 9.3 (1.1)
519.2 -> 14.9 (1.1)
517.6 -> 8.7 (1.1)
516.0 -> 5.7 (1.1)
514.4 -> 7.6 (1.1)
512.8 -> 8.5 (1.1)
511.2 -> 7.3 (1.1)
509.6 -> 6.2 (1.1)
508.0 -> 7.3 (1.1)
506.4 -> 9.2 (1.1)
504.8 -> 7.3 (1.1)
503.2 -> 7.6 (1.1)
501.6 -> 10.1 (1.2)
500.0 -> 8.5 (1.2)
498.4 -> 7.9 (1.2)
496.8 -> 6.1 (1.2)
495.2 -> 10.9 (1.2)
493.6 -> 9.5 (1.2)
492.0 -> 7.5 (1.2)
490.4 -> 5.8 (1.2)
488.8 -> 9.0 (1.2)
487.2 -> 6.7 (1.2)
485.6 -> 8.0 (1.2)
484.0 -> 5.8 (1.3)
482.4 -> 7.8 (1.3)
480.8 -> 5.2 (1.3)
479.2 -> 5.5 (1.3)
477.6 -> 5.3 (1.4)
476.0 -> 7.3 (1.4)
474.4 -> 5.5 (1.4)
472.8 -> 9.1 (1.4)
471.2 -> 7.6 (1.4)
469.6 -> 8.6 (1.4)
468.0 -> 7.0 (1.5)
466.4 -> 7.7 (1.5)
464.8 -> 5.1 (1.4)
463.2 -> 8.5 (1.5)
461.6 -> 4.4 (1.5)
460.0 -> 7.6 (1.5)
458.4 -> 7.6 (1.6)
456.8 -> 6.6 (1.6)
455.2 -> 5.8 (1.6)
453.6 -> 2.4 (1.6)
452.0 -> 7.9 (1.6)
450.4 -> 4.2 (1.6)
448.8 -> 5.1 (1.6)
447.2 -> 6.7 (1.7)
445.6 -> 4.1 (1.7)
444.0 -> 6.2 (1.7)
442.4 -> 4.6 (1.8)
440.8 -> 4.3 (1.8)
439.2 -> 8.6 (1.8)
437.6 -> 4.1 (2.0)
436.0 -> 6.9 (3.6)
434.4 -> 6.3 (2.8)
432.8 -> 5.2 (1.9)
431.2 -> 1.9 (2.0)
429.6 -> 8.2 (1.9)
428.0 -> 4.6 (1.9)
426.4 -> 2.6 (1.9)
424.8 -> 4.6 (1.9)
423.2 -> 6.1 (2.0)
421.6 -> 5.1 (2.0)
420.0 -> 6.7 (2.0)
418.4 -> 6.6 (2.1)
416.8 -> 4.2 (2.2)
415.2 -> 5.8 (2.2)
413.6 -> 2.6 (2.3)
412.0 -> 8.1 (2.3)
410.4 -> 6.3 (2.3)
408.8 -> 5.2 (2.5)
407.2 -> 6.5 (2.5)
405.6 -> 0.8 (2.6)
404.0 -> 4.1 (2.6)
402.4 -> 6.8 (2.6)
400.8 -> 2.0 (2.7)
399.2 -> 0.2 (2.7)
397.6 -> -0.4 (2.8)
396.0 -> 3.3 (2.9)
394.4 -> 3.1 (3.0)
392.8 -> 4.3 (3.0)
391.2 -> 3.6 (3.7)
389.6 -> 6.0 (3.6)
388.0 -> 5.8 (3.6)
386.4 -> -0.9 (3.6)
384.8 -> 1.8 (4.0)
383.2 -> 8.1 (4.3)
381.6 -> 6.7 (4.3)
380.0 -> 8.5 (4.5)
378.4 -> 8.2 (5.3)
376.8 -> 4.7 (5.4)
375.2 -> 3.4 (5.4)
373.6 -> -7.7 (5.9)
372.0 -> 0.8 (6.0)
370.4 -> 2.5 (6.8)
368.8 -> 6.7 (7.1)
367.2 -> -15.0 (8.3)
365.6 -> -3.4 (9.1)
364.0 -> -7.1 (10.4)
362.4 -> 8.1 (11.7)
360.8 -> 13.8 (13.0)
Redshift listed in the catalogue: 0.39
